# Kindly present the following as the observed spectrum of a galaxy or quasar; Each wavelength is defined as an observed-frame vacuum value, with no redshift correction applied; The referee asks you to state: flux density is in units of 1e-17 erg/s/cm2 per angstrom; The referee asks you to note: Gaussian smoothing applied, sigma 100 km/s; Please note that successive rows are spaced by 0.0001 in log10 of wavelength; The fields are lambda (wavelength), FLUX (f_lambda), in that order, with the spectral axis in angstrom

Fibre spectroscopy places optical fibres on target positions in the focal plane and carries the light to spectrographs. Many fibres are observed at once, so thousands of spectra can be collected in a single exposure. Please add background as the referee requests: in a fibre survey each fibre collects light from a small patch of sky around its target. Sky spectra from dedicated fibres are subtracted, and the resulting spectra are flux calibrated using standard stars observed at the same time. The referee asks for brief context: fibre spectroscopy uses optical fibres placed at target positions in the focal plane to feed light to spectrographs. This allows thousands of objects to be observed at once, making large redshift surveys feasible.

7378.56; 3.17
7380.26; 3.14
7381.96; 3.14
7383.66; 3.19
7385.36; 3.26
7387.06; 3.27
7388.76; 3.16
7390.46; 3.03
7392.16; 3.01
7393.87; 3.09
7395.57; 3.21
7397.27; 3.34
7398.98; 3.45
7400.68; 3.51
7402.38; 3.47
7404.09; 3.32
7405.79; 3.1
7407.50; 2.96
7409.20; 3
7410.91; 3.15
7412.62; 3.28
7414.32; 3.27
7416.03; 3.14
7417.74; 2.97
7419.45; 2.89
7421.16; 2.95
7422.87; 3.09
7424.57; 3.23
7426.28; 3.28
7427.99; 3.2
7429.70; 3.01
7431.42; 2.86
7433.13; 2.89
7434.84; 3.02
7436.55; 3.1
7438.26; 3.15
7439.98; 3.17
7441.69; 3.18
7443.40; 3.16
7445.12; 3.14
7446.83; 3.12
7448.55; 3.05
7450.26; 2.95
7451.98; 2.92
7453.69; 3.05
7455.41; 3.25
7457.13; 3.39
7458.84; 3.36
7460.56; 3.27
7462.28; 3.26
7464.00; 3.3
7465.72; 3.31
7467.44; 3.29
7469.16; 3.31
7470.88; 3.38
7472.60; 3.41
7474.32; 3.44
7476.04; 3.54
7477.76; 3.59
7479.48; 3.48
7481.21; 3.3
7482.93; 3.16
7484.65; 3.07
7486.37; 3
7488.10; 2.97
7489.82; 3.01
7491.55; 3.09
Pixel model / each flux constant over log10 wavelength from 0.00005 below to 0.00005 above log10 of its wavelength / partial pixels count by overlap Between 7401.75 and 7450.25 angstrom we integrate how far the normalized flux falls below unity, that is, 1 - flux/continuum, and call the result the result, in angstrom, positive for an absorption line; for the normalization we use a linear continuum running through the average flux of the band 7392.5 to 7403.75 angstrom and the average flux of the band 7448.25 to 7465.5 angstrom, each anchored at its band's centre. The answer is 2.28 angstrom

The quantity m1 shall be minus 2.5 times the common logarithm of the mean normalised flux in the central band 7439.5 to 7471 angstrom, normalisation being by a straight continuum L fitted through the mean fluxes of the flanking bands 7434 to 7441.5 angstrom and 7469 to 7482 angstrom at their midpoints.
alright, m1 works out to 0.02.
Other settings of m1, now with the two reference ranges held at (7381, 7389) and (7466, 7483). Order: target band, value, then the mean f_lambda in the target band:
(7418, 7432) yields 0.08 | 3.06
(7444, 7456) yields 0.09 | 3.07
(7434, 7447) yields 0.07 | 3.13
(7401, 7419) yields 0.03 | 3.17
